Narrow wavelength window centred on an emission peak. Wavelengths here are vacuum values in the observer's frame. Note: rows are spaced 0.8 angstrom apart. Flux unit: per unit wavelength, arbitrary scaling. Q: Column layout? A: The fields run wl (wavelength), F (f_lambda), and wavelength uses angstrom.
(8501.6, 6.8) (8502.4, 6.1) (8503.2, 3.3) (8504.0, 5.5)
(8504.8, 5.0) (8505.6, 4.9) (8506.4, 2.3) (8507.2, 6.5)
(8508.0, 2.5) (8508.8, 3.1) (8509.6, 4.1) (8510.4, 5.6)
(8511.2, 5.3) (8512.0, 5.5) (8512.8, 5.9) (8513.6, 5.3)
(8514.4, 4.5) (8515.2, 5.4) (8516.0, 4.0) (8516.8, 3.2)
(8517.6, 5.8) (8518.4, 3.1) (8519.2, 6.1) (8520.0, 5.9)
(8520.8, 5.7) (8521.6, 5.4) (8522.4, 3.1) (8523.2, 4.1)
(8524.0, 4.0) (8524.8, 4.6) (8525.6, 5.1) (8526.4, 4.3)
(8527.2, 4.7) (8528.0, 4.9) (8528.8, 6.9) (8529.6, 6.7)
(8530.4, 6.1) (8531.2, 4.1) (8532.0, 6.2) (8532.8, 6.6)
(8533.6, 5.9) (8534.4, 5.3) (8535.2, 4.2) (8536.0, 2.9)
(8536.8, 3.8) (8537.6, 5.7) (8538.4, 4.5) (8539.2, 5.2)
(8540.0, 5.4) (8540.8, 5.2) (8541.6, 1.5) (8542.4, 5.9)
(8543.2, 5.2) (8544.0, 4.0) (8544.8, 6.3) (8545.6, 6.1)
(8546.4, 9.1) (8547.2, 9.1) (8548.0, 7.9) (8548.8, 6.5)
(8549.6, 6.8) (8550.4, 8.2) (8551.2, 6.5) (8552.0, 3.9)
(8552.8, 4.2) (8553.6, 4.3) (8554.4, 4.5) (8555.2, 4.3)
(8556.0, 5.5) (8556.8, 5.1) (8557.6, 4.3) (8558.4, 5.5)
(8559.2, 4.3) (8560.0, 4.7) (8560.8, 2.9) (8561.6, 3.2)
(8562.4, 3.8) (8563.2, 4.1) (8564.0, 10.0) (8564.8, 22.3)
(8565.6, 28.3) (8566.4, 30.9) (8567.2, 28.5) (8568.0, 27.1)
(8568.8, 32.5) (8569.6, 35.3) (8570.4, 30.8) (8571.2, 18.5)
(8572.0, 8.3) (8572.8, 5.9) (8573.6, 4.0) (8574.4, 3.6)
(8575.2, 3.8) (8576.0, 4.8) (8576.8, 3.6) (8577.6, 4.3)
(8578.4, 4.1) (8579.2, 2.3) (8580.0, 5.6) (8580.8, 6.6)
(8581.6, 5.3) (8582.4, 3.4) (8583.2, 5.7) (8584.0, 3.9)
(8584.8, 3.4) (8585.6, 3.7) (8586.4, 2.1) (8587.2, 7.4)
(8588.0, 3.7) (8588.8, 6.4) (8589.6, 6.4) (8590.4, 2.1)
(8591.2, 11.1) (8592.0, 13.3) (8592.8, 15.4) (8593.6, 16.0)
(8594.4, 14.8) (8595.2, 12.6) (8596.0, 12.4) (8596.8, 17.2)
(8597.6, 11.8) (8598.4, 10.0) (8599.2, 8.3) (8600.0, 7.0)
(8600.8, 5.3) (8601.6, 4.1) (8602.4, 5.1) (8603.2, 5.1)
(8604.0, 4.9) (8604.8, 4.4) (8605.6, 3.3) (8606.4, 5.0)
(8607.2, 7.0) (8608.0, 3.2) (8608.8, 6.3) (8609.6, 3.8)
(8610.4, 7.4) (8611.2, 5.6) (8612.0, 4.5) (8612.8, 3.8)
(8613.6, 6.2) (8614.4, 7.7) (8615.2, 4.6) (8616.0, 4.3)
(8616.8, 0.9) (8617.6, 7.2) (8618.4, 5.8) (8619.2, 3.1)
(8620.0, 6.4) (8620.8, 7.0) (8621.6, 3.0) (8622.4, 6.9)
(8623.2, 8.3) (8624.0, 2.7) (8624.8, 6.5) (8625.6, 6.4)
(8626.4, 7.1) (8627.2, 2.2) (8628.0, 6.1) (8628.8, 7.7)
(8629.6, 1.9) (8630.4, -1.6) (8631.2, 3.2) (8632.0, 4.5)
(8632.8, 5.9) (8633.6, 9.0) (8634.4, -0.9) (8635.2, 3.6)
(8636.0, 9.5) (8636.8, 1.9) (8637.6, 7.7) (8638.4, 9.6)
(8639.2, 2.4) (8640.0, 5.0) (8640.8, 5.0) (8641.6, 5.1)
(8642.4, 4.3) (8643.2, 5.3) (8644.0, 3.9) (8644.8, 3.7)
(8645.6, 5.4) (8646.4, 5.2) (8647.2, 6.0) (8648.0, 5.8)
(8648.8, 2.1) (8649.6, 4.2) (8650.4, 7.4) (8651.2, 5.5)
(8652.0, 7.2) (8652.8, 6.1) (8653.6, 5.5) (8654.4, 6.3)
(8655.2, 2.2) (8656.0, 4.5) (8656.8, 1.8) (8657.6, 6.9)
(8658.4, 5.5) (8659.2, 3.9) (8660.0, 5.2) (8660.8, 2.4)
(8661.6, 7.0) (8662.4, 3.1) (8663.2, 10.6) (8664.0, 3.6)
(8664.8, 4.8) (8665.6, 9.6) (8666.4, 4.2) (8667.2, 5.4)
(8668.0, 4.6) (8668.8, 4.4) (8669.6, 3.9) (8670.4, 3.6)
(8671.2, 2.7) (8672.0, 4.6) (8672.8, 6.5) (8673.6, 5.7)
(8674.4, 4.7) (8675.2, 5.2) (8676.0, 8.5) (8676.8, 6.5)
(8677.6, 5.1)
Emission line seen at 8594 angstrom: [N II] 6583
